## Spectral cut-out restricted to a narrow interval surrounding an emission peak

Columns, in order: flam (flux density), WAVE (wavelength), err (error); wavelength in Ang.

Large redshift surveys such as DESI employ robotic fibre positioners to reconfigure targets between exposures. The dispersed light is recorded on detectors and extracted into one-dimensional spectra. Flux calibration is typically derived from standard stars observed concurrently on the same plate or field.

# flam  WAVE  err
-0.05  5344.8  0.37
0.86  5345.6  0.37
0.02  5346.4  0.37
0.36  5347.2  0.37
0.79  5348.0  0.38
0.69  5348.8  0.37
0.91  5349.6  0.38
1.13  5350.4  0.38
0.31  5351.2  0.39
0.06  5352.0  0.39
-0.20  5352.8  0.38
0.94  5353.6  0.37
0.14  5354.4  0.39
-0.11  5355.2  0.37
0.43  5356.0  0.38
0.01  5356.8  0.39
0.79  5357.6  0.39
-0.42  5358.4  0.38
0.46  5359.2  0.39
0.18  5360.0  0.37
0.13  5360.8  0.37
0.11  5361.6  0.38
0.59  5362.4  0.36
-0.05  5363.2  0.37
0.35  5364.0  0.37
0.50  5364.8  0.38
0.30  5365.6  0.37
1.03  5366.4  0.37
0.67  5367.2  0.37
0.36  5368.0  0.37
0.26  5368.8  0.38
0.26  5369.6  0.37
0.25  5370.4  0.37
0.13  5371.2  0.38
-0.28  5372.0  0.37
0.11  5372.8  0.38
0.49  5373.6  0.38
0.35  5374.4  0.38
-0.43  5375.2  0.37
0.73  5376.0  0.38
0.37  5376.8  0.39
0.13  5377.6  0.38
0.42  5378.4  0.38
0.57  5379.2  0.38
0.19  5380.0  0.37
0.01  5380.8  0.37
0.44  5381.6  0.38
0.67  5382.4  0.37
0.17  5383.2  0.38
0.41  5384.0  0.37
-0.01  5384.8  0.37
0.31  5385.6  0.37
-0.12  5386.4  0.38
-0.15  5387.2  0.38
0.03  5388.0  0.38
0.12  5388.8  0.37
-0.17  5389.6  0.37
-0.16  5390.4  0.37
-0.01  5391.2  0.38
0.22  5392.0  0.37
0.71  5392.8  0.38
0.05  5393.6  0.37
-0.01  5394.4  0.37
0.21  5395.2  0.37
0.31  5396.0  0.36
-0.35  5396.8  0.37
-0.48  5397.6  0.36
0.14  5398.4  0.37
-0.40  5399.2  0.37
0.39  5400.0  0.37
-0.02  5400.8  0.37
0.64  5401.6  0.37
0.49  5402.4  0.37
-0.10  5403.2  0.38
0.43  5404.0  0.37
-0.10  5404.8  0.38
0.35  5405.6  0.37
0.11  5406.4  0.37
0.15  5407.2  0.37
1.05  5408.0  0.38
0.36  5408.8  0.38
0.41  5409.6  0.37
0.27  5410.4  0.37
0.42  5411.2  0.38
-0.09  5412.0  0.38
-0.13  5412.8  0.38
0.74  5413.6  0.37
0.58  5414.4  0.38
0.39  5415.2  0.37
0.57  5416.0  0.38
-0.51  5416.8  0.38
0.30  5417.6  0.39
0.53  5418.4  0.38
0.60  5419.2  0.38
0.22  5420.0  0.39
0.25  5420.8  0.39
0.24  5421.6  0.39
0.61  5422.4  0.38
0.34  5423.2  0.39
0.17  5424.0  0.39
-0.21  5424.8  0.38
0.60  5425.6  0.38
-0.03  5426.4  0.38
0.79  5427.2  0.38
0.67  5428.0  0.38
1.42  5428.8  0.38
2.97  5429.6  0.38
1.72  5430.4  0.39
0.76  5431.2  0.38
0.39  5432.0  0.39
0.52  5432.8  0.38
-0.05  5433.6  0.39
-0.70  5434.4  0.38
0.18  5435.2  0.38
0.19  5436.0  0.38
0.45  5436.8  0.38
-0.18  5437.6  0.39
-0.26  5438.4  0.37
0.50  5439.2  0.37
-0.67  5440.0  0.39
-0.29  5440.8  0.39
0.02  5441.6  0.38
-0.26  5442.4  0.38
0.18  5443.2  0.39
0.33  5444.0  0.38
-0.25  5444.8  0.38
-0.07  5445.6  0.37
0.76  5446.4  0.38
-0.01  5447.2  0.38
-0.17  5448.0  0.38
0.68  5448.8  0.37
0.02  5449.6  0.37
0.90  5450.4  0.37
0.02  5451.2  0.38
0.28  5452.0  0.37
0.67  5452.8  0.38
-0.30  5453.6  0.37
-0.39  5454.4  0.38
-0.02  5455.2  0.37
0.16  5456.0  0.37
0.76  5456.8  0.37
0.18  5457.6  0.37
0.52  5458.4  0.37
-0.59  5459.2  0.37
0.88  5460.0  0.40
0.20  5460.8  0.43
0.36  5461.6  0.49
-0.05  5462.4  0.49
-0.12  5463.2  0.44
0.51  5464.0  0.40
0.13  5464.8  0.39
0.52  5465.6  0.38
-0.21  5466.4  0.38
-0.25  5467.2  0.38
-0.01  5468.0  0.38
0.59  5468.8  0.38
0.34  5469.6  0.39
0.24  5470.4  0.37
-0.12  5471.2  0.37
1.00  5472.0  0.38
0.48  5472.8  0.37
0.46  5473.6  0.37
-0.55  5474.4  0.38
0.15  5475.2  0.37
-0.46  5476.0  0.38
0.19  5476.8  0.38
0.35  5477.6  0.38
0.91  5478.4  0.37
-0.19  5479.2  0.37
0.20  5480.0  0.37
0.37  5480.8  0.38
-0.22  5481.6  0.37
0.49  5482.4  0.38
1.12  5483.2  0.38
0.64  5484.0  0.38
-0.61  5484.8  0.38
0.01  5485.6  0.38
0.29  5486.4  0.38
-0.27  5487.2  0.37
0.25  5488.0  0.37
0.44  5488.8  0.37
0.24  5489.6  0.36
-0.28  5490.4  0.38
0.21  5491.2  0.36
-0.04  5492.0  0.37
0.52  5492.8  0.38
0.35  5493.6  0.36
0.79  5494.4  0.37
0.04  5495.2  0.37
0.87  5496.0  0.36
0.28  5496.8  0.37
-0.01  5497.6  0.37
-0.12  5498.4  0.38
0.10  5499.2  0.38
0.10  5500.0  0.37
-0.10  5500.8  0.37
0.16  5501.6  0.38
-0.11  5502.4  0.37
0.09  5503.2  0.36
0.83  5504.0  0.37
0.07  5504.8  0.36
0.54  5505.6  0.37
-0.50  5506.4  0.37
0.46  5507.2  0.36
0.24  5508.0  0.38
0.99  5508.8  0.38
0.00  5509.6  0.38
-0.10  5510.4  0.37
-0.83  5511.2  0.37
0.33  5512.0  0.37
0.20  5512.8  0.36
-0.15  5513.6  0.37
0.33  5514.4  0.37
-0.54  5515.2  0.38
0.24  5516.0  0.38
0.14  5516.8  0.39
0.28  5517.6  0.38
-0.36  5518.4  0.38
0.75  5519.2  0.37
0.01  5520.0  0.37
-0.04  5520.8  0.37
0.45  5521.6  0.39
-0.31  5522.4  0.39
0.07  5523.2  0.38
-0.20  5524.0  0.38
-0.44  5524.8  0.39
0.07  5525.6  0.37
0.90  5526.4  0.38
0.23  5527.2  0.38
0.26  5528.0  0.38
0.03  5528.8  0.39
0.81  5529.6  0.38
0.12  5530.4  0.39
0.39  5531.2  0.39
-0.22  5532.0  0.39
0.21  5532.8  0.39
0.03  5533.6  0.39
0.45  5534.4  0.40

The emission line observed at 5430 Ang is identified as H-beta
